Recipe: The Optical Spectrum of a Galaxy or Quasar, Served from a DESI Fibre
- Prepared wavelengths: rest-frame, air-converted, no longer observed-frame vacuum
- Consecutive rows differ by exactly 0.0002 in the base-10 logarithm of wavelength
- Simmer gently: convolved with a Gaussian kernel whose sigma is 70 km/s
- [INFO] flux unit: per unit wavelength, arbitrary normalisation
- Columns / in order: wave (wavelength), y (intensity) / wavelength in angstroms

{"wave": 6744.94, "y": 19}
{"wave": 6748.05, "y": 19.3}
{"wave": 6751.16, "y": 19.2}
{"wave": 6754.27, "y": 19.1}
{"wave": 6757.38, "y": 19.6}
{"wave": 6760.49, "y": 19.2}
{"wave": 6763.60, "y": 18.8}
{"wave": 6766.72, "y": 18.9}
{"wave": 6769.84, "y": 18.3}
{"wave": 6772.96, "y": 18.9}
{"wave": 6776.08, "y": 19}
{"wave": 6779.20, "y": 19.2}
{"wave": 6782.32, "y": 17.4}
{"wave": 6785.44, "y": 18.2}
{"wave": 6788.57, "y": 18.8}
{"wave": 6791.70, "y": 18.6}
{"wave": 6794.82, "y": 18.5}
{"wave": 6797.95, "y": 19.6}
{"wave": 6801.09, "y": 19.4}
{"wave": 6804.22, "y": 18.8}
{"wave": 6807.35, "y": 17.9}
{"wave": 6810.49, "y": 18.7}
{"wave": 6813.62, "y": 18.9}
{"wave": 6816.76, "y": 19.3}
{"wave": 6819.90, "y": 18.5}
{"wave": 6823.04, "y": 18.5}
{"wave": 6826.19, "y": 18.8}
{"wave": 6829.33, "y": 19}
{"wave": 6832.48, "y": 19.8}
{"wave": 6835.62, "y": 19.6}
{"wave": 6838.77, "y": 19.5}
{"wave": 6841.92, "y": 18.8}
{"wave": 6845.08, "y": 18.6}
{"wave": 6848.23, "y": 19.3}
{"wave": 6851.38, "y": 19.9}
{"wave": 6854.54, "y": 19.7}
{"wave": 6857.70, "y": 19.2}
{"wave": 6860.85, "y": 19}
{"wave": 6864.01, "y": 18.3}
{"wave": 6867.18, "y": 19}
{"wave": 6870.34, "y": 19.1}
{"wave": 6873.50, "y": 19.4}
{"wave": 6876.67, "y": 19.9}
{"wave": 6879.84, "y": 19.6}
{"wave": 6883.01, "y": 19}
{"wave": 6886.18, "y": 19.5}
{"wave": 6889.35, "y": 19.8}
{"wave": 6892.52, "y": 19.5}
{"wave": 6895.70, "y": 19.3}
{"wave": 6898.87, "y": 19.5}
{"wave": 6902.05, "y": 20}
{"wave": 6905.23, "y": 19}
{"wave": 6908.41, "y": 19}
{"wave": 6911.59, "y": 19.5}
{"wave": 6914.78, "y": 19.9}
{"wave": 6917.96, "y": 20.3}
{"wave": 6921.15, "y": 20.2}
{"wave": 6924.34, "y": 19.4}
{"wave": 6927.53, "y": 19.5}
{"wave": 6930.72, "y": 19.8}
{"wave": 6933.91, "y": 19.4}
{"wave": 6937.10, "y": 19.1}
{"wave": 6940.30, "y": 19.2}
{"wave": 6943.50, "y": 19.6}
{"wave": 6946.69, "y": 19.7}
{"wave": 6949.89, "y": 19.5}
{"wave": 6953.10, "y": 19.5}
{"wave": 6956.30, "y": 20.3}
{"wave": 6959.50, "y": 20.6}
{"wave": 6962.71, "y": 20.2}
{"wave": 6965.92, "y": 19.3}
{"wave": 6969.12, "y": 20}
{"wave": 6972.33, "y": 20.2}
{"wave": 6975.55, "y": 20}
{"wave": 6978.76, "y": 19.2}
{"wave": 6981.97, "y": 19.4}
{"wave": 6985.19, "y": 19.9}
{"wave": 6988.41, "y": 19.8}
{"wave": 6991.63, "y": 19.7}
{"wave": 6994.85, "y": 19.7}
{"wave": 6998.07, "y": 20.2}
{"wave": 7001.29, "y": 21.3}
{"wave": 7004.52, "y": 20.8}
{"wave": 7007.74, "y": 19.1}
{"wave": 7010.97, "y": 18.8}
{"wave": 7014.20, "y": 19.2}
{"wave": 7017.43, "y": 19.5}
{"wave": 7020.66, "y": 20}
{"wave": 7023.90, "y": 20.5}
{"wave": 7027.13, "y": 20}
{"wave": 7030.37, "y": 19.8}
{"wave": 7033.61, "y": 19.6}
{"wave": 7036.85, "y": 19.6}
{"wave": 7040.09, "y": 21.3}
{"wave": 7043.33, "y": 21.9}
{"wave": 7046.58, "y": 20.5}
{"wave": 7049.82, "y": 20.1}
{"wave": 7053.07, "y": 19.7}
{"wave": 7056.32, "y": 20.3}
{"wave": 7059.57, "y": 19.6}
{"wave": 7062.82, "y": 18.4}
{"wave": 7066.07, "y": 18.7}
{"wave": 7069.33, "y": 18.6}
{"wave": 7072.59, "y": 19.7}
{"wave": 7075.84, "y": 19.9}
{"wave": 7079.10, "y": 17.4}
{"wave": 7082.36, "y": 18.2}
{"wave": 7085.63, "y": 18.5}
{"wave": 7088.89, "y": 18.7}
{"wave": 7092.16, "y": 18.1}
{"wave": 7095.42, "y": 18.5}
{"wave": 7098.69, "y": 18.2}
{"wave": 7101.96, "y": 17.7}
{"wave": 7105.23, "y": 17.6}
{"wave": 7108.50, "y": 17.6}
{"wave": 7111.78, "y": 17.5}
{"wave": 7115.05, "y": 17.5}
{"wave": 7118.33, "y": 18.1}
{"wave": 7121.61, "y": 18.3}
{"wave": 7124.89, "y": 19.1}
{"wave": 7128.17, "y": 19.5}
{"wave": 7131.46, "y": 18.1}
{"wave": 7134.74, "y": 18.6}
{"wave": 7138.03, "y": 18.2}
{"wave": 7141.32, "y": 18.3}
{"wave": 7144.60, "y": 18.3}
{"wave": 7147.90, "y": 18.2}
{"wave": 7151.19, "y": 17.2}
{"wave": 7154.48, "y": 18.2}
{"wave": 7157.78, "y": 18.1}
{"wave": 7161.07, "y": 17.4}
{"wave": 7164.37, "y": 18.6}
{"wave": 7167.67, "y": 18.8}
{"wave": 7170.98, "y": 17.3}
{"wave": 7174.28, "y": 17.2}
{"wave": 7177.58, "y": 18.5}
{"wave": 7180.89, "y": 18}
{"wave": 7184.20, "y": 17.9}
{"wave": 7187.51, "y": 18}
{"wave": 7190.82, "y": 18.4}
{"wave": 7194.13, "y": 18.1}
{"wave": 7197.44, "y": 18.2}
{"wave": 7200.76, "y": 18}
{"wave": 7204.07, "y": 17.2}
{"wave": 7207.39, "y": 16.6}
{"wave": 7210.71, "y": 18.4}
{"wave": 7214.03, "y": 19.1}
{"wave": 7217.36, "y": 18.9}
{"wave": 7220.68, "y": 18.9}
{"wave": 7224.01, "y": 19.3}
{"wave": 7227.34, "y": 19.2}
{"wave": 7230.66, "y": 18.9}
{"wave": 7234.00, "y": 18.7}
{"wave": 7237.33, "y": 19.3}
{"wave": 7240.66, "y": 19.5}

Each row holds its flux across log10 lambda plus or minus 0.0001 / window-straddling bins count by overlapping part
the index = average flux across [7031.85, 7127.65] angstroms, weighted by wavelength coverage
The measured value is 18.9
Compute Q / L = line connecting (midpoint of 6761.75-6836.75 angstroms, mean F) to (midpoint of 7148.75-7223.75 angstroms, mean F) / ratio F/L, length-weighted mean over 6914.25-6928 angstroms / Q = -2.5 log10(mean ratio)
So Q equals -0.07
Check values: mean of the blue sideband 18.8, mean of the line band 19.9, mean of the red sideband 18.1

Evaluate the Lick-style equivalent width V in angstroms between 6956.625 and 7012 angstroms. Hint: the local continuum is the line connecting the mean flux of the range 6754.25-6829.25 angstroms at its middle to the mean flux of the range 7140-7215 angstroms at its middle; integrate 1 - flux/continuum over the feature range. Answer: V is -4.6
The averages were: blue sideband 18.8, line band 19.9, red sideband 18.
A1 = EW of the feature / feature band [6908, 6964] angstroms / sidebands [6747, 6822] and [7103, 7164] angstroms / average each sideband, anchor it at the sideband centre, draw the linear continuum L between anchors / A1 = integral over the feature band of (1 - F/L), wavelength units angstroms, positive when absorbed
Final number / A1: -3.6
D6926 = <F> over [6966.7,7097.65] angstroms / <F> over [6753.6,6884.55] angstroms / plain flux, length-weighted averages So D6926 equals 1.0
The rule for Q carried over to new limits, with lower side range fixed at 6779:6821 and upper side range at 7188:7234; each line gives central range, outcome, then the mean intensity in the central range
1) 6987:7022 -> -0.073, 19.8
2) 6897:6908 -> -0.047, 19.4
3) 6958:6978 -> -0.081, 20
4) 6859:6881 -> -0.031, 19.2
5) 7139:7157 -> 0.024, 18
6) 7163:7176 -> 0.028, 18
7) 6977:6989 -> -0.057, 19.6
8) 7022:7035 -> -0.081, 20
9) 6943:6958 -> -0.066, 19.7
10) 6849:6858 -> -0.055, 19.6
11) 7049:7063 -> -0.069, 19.7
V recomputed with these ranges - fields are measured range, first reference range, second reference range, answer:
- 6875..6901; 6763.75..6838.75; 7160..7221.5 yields -1.2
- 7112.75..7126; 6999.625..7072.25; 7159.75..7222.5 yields 0.5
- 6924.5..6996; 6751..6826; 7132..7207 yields -4.9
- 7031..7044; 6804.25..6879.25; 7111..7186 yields -1.4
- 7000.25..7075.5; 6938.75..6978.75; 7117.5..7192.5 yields -2.7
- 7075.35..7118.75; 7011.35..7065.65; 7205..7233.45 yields 3.2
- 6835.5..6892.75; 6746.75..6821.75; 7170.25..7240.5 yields -1.7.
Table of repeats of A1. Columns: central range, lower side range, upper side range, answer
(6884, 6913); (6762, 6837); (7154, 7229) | -1.2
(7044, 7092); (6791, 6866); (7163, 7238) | -1.6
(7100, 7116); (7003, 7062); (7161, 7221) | 1.2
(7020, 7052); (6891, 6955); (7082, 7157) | -2.7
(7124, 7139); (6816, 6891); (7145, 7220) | -0.4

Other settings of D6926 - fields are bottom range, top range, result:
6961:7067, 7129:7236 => 0.92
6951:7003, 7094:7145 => 0.91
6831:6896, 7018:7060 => 1.05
